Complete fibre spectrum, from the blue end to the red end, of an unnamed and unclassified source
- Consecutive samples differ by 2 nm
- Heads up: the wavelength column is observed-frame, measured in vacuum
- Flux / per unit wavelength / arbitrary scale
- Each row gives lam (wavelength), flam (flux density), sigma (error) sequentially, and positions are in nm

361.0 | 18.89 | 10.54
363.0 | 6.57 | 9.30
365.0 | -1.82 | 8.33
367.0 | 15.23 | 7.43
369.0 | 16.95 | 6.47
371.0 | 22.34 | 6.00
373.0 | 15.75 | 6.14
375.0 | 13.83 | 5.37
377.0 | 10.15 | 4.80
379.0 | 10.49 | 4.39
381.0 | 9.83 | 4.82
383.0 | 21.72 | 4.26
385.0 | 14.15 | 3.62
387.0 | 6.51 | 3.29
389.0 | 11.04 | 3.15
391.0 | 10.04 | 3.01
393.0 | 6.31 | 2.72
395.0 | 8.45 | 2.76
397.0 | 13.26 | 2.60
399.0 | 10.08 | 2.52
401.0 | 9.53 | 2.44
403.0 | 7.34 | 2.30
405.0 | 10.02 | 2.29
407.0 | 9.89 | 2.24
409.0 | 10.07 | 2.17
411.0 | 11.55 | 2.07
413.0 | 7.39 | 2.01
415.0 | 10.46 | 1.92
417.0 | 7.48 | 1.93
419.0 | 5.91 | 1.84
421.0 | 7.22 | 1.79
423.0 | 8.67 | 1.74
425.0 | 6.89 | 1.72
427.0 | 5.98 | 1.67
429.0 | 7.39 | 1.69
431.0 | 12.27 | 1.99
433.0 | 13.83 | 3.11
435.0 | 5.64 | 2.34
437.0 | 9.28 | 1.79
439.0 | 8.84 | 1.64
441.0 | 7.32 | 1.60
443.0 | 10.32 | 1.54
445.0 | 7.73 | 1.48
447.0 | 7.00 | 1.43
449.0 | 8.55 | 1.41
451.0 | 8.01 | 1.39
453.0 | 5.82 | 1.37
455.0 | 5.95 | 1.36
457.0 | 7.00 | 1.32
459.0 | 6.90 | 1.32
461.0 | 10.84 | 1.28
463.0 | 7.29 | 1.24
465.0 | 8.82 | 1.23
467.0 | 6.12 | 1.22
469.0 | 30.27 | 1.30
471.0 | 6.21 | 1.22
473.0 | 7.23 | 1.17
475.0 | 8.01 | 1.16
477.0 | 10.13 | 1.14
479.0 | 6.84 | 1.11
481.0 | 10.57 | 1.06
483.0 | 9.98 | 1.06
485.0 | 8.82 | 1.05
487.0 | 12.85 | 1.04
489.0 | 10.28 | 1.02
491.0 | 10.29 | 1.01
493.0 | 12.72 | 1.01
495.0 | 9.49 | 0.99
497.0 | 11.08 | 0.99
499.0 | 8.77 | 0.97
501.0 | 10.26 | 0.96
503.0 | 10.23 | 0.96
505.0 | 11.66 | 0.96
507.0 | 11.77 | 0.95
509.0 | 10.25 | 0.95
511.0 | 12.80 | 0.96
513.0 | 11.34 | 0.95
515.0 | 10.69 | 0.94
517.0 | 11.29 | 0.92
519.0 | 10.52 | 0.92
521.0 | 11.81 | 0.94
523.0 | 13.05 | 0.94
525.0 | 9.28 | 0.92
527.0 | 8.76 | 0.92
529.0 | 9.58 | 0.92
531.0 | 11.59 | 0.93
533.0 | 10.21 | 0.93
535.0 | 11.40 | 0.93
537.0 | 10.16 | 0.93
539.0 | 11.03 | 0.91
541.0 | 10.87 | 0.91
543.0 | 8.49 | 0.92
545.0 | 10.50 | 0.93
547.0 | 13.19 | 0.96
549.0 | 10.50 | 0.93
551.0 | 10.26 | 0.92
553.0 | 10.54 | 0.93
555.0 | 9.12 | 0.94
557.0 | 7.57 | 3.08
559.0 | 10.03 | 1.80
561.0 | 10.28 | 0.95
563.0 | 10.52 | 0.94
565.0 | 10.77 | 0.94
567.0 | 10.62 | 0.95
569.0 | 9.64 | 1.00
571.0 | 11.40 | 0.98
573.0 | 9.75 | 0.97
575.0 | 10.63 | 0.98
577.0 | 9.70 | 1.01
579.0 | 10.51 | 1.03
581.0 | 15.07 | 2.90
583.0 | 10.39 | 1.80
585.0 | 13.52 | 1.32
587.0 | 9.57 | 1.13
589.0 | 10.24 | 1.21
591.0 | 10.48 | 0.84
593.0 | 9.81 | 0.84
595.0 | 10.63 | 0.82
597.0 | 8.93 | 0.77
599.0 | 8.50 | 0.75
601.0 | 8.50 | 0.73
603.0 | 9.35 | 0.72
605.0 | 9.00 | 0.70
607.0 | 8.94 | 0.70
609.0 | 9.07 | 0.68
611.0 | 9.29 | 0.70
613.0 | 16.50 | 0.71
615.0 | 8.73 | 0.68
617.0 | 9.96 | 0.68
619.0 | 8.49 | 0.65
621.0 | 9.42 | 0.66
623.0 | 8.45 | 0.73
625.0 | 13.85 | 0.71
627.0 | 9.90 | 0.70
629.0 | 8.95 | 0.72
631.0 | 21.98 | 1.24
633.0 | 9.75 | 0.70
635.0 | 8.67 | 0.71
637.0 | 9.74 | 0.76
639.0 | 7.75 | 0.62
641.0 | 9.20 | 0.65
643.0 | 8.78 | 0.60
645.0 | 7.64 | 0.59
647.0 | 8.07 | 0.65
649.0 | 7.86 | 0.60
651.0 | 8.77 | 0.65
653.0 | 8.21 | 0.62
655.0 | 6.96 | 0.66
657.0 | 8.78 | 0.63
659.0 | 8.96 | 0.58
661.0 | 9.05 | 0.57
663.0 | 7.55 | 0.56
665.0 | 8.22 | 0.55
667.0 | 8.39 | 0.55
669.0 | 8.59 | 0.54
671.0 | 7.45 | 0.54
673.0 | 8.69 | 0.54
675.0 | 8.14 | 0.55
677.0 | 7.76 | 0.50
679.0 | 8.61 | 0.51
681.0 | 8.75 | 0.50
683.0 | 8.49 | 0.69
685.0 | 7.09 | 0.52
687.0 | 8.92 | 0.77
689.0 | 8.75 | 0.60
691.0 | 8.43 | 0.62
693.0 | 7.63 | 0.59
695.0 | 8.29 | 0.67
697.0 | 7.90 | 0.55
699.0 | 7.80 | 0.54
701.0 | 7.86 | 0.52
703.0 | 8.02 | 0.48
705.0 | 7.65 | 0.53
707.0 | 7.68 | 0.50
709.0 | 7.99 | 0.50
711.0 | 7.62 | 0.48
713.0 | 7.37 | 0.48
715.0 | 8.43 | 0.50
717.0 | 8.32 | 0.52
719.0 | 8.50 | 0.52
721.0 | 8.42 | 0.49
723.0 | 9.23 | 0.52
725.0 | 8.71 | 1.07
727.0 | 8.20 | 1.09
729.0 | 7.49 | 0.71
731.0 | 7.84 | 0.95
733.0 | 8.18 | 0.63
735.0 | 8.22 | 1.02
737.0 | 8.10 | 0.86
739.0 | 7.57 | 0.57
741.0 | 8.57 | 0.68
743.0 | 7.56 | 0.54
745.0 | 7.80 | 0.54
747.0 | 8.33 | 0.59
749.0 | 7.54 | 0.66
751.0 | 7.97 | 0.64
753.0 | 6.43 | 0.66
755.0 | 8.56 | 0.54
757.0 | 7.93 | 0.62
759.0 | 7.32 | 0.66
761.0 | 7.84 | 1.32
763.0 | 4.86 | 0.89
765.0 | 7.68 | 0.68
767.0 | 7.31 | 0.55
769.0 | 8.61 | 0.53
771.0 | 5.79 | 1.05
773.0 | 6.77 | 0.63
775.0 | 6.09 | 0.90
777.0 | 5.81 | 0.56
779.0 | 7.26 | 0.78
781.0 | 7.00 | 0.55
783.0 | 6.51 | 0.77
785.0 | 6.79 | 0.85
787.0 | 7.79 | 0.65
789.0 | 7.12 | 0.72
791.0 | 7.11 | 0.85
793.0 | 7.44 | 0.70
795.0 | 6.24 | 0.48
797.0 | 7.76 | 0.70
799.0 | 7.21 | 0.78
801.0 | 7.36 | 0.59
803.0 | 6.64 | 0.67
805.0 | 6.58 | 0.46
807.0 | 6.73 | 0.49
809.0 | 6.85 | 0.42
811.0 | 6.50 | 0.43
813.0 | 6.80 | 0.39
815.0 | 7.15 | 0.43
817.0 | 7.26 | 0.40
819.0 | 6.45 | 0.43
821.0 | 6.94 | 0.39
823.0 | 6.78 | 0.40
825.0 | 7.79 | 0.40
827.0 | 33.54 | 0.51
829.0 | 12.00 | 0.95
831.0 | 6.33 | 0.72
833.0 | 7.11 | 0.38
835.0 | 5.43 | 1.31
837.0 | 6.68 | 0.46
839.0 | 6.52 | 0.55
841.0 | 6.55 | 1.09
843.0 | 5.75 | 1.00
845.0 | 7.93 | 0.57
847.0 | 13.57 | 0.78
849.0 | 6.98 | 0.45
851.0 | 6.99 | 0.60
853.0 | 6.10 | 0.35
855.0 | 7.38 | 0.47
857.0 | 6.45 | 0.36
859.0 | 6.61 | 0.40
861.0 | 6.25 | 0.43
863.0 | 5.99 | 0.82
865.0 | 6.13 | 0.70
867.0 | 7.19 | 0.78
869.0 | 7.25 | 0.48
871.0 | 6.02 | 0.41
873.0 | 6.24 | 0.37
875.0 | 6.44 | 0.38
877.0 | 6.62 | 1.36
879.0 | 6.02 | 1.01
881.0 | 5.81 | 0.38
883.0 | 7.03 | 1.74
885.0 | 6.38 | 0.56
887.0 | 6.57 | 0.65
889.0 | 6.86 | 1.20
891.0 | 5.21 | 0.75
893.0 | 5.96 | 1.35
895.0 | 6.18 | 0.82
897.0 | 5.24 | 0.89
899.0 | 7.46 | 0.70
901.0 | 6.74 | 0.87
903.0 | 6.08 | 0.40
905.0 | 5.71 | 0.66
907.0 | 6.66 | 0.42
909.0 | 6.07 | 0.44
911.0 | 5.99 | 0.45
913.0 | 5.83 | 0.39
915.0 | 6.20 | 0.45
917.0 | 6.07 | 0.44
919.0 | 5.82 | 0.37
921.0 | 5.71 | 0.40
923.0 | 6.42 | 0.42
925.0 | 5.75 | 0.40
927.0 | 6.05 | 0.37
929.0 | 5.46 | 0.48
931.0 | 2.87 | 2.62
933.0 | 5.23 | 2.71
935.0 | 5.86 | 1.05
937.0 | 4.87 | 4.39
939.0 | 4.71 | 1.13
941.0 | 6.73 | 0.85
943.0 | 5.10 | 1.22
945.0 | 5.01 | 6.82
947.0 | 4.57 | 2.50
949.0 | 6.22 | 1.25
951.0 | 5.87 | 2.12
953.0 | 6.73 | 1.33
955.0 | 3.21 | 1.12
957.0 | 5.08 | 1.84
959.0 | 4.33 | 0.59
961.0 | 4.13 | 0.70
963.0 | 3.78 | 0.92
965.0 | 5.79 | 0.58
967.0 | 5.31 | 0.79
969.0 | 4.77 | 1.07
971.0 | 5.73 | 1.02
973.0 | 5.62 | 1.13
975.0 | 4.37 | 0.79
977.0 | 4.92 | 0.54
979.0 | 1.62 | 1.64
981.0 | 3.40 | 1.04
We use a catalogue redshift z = 0.259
